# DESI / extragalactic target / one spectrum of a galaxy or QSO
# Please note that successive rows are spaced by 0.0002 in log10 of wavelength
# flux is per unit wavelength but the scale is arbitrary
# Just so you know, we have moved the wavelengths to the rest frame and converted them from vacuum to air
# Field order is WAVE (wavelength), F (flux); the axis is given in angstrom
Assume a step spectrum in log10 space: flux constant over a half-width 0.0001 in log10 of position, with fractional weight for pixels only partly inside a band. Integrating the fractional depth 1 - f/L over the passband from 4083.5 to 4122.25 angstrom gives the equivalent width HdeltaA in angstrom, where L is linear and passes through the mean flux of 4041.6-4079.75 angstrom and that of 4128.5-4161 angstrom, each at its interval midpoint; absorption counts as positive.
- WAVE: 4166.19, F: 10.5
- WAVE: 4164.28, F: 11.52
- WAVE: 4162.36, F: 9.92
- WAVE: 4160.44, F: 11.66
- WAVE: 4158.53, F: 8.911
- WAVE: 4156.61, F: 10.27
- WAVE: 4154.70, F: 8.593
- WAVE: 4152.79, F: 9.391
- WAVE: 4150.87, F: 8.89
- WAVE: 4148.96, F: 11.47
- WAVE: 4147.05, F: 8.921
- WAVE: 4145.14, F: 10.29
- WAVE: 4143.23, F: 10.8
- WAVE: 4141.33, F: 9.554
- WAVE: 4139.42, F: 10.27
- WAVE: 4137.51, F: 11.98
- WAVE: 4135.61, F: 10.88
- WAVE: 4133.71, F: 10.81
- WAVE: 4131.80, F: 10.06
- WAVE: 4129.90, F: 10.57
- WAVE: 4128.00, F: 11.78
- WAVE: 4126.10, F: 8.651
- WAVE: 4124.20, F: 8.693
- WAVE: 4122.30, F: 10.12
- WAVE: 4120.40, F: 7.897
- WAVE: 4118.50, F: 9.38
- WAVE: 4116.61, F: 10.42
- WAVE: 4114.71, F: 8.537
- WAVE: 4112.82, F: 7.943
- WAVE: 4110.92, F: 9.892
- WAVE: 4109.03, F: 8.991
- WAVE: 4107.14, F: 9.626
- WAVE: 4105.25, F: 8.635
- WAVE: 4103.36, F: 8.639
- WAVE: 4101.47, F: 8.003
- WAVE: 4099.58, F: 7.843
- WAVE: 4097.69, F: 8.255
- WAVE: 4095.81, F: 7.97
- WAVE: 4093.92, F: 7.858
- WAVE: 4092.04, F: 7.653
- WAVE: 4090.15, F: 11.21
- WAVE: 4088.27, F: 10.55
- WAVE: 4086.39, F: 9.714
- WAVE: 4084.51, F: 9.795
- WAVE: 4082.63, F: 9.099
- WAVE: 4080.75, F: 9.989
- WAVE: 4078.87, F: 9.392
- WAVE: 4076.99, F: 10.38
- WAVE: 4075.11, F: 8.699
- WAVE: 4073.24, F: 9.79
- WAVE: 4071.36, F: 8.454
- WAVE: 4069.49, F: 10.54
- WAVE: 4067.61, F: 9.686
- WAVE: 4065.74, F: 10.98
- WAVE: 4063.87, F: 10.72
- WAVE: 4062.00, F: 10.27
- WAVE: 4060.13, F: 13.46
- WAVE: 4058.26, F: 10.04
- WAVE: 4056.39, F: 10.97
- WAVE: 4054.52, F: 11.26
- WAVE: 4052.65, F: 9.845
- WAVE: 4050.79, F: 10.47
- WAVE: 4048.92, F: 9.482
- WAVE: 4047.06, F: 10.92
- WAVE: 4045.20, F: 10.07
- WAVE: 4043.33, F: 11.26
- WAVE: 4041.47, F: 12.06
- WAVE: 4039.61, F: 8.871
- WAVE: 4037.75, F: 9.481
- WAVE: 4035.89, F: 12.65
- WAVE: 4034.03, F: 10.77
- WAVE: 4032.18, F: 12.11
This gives 5.0 angstrom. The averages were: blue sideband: 10.4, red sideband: 10.2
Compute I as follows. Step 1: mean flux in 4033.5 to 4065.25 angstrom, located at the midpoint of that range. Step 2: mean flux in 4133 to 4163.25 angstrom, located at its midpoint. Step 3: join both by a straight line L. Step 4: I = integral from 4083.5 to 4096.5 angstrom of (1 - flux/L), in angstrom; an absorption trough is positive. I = 1.5 angstrom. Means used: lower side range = 10.7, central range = 9.27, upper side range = 10.2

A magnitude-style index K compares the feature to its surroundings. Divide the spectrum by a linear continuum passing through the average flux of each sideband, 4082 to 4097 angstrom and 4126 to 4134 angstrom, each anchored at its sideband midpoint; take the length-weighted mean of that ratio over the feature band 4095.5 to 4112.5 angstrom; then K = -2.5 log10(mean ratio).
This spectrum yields 0.12 mag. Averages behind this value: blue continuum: 9.22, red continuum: 10.5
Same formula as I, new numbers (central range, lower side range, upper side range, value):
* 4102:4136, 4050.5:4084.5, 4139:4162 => 1.8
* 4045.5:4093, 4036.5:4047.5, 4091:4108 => -3.5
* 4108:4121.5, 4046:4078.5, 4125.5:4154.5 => 1.7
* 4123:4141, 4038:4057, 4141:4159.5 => -1.0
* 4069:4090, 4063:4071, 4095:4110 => -0.1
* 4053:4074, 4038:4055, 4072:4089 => -1.0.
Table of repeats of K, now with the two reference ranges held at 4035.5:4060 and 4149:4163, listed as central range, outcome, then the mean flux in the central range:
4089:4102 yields 0.21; 8.45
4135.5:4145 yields -0.08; 10.6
